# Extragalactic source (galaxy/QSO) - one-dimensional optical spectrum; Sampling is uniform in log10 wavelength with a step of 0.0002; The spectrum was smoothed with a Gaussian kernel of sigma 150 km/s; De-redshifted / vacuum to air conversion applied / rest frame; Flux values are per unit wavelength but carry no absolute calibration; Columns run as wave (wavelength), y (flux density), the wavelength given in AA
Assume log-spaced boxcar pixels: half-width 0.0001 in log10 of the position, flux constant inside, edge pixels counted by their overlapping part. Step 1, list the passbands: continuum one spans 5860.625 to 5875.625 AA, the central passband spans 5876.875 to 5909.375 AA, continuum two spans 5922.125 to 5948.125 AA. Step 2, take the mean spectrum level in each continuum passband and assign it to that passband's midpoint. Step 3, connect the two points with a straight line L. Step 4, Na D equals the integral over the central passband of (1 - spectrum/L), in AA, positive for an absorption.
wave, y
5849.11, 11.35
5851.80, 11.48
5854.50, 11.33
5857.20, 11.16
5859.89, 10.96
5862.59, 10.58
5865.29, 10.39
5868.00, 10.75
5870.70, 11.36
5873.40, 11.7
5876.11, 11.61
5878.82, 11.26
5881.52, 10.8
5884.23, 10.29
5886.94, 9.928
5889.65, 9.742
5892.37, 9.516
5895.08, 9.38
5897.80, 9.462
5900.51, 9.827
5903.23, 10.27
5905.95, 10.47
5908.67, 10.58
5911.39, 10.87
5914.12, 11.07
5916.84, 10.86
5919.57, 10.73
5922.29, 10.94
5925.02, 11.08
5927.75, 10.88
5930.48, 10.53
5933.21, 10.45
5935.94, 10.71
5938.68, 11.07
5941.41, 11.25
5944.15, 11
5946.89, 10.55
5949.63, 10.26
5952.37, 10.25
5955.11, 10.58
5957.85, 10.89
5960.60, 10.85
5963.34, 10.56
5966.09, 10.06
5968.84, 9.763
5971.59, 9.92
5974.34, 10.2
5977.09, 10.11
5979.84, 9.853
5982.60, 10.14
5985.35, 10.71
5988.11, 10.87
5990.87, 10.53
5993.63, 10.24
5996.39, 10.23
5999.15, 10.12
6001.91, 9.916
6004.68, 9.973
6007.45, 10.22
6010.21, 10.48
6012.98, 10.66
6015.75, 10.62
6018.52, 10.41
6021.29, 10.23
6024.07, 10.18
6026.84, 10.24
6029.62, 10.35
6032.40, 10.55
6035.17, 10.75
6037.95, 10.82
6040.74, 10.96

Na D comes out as 2.3 AA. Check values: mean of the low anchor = 11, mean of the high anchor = 10.8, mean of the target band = 10.1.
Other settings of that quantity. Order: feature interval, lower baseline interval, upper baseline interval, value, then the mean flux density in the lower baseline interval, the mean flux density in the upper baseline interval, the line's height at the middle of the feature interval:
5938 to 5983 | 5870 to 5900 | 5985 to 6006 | -0.4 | 10.4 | 10.3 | 10.3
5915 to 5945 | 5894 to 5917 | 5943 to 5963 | -1.2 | 10.3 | 10.6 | 10.5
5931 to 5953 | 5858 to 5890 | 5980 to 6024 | -0.3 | 10.8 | 10.3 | 10.6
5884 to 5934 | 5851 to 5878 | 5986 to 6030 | 2.4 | 11.1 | 10.3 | 10.9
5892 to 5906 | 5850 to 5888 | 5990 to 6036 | 1.4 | 11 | 10.3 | 10.8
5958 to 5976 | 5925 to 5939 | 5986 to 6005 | 0.4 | 10.7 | 10.3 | 10.5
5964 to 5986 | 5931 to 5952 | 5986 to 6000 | 0.9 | 10.7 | 10.4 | 10.5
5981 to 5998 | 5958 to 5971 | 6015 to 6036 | -0.1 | 10.3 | 10.4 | 10.4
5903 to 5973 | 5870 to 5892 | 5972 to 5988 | -1.2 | 10.8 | 10.2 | 10.5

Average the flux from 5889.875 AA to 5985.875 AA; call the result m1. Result 10.4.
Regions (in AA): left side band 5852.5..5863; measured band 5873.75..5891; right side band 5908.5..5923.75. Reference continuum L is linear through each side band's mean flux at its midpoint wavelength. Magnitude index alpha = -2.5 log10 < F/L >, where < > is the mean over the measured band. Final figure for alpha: 0.03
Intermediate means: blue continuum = 11.1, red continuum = 10.9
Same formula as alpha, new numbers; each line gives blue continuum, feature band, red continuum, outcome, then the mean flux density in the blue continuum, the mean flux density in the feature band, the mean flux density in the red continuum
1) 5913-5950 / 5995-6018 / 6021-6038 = 0.02 mag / 10.8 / 10.3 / 10.4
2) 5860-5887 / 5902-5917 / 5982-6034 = 0.01 mag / 10.9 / 10.7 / 10.4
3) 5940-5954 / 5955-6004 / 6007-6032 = 0.03 mag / 10.7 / 10.3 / 10.4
